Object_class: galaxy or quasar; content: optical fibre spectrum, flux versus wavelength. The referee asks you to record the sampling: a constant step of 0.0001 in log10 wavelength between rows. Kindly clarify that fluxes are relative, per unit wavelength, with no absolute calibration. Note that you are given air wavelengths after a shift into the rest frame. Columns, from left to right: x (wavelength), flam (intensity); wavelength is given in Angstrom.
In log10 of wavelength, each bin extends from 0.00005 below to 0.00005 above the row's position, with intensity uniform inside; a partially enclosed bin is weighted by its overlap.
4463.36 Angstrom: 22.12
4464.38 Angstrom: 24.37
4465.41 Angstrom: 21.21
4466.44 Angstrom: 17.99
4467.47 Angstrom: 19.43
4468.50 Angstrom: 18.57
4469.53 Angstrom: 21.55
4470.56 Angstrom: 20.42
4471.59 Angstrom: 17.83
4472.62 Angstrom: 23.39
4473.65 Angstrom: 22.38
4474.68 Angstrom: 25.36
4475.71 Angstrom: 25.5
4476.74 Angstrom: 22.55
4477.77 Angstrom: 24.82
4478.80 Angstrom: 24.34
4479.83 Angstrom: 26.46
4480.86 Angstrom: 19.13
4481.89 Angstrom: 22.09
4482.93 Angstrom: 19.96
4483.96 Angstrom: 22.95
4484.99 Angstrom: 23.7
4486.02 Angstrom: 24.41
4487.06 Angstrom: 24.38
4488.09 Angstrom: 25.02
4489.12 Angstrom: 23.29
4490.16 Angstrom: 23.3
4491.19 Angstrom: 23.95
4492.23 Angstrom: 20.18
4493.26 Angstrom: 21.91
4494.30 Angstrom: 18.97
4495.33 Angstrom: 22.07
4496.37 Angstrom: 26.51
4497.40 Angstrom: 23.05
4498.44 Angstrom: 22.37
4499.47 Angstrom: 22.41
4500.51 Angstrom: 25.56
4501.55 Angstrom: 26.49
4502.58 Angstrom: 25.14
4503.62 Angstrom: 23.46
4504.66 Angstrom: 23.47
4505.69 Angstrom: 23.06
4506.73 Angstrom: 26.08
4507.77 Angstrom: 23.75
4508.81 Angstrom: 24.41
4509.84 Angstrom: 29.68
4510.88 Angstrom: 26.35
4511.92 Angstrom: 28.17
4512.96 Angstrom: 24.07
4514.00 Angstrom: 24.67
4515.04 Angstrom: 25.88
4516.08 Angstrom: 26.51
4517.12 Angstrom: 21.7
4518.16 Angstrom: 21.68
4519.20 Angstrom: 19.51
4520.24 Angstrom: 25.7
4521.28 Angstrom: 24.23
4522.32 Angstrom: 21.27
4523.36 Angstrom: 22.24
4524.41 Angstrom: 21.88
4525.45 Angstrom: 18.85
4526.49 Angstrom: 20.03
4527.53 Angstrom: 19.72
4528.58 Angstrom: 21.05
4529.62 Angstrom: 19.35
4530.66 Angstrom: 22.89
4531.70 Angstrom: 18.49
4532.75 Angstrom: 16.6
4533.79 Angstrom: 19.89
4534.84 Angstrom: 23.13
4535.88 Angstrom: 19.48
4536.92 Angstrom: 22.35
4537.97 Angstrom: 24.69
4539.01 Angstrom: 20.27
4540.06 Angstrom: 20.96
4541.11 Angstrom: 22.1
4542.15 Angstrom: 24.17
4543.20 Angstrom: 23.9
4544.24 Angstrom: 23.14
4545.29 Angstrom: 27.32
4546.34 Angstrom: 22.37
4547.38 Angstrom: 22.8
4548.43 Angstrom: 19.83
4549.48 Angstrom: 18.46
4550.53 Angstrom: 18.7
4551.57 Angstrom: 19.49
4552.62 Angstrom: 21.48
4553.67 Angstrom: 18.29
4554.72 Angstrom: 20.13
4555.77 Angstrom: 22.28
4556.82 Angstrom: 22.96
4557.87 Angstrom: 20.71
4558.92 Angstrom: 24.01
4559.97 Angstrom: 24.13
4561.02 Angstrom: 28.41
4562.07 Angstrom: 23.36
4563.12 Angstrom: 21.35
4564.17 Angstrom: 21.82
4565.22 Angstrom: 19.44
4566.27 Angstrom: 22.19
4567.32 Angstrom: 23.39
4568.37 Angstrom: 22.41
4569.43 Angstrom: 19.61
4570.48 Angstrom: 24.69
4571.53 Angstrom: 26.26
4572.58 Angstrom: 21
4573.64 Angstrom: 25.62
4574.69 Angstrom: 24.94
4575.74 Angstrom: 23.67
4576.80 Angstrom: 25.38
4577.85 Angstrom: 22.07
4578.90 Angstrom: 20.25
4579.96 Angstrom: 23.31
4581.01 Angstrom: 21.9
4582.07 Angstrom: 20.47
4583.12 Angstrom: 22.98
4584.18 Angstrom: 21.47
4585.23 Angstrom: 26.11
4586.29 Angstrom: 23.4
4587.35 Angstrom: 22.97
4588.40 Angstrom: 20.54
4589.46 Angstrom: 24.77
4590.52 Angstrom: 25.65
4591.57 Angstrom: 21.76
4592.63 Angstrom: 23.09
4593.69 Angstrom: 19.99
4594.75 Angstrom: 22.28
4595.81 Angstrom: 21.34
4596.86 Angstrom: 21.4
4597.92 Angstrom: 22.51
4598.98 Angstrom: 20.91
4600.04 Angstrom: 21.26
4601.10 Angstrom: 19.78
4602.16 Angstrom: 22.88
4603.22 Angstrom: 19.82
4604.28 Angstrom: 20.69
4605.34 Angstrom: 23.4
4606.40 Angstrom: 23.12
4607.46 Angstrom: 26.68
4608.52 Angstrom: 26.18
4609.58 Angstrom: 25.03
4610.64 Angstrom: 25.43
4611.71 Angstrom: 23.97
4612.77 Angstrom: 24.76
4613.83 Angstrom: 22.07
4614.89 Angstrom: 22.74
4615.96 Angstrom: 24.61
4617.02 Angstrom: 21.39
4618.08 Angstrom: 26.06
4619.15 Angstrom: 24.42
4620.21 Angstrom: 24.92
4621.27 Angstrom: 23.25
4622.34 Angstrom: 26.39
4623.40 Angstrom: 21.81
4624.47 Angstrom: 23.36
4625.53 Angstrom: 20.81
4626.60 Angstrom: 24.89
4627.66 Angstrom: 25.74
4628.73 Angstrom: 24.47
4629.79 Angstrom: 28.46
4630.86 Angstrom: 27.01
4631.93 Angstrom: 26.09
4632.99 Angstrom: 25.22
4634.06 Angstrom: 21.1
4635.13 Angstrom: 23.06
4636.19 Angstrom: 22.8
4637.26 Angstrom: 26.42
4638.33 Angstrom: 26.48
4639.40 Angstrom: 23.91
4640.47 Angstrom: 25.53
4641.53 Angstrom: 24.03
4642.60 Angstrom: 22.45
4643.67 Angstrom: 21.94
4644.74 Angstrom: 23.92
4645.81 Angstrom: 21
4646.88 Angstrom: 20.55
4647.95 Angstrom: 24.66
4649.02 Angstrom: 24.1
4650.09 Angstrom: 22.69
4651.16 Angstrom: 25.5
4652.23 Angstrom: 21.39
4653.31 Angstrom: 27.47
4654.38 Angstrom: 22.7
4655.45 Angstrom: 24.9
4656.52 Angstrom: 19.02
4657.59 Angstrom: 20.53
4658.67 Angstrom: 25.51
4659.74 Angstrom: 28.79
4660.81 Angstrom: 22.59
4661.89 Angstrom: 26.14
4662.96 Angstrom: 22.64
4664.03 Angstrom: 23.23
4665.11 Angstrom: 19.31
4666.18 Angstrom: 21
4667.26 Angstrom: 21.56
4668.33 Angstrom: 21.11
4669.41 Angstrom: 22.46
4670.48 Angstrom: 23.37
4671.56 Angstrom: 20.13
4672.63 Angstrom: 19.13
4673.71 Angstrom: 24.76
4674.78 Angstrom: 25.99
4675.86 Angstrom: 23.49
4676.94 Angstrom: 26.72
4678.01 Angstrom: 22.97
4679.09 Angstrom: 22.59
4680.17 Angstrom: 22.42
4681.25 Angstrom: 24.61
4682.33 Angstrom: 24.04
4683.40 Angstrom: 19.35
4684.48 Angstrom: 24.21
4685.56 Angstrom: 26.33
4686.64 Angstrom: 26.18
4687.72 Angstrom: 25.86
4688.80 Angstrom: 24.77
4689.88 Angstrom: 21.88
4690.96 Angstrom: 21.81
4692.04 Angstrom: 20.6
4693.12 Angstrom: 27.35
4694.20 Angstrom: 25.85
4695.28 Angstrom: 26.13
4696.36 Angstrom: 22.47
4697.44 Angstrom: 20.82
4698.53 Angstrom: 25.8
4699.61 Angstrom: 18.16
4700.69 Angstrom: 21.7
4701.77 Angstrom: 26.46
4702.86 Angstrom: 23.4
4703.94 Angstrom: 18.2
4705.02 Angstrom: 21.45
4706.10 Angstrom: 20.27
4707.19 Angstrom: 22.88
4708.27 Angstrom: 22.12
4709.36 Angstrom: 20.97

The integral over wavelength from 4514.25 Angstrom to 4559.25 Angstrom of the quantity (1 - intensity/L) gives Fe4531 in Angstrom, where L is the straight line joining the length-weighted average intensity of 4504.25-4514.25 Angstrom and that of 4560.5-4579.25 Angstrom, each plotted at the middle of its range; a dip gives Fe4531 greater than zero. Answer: 5.1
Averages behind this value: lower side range 25.4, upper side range 23.1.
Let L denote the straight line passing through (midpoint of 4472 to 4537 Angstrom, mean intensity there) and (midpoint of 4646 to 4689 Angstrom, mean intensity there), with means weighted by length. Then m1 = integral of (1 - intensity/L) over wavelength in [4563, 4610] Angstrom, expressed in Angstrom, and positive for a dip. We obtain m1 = 1.1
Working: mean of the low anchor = 23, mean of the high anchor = 23.3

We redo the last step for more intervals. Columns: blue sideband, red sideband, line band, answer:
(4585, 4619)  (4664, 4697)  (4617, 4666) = -1.59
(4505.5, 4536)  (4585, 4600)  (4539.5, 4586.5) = 0.18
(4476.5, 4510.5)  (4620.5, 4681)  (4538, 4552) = 1.00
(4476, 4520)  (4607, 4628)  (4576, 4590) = 0.77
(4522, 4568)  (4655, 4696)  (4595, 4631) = -1.59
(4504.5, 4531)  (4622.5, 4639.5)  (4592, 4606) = 1.55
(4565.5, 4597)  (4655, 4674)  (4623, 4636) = -0.96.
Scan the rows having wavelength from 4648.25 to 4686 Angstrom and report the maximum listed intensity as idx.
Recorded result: 28.79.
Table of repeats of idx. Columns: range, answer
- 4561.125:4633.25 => 28.46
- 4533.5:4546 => 27.32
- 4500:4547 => 29.68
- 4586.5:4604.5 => 25.65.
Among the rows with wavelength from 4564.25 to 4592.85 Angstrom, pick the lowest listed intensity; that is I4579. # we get 19.44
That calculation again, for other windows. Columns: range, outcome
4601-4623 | 19.78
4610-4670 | 19.02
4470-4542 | 16.6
